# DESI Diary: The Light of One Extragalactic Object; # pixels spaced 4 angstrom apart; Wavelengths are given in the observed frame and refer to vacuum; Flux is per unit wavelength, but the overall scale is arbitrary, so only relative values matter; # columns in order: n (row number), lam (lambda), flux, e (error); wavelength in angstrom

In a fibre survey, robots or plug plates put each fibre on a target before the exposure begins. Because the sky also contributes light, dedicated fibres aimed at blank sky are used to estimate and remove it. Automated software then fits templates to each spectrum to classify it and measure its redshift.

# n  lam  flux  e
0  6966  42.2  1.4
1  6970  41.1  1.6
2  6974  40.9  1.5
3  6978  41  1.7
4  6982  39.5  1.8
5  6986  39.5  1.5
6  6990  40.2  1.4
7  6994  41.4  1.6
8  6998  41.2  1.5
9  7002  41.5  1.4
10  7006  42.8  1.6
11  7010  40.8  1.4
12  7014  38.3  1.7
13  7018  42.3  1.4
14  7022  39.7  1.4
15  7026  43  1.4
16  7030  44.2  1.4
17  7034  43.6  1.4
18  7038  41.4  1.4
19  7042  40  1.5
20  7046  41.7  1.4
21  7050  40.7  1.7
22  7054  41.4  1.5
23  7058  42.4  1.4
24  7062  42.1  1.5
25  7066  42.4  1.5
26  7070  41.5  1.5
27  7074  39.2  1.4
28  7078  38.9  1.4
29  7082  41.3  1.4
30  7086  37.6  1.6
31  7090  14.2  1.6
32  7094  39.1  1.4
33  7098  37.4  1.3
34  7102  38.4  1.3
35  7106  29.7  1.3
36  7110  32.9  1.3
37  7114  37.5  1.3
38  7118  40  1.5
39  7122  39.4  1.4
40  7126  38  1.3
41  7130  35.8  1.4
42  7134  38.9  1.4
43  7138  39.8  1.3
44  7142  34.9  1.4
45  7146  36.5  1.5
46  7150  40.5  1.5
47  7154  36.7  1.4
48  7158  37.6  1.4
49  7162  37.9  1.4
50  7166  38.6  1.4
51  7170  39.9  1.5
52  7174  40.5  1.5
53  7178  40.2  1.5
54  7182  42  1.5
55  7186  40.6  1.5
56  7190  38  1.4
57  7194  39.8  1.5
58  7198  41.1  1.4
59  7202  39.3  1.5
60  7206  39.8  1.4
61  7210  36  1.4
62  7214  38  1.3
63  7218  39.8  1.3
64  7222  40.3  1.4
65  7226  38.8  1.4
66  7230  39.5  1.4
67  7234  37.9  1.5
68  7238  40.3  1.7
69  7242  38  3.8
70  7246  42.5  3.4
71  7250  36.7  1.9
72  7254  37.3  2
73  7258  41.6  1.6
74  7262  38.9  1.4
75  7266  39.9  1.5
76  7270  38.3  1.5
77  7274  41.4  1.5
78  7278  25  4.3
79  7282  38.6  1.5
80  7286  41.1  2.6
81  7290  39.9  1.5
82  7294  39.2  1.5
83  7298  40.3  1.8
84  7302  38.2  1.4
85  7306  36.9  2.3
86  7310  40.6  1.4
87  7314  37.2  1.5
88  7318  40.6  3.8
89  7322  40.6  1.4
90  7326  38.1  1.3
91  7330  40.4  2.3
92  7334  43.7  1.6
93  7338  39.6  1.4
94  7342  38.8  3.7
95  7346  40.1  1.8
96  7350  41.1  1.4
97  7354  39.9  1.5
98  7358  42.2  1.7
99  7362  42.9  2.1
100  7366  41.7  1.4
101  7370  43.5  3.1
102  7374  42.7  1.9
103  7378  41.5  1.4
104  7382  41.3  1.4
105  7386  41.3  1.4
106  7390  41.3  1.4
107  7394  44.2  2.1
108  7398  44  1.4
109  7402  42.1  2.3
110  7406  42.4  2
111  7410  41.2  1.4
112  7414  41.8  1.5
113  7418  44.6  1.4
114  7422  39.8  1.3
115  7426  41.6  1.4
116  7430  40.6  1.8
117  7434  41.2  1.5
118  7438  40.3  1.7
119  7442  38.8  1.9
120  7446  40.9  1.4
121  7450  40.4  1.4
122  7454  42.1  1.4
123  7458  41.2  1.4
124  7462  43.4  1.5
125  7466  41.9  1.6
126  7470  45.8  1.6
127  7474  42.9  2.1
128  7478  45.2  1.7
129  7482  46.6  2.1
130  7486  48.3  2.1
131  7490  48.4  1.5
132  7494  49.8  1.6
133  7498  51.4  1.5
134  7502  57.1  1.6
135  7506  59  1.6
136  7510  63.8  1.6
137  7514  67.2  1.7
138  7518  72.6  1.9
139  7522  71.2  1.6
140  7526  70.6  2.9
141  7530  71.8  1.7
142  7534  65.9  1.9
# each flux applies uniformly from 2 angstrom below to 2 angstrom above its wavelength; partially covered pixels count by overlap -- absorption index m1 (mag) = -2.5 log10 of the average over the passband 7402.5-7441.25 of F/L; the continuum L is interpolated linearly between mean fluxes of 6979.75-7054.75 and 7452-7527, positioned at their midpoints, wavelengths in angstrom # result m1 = 0.23 mag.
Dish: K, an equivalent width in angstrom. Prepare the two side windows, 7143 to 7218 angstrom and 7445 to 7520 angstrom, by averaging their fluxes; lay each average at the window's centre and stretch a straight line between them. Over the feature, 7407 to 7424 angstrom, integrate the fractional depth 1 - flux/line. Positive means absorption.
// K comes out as 2.03 angstrom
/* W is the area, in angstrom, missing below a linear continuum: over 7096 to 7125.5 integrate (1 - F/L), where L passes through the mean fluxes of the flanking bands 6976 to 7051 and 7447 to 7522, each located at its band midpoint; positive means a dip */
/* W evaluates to 4.54 angstrom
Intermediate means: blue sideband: 41.2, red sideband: 50.8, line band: 36.5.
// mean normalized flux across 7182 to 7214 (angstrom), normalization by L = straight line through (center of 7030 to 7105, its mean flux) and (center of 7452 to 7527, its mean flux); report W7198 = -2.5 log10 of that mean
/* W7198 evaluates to 0.11 mag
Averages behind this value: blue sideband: 39.1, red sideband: 52.8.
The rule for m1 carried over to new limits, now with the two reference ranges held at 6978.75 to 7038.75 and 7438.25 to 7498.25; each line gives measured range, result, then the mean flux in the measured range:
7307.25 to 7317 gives 0.113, 38.9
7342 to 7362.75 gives 0.065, 40.9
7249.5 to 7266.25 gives 0.103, 39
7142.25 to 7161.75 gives 0.126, 37.6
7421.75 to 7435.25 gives 0.077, 40.9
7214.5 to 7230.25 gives 0.084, 39.5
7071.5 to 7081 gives 0.061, 39.4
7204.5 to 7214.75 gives 0.127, 37.8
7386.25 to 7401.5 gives 0.021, 42.8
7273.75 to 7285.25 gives 0.233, 34.7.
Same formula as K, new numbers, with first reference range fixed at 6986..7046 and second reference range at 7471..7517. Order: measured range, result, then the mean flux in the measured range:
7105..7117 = 2.60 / 34.2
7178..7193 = 1.76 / 40.2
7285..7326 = 7.67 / 39.4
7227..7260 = 5.42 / 39.2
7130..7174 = 6.46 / 38.1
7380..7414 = 5.66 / 42.2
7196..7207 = 1.39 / 40.1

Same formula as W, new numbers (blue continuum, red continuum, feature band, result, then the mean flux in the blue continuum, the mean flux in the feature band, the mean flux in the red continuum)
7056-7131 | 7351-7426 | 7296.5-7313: 0.8 angstrom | 37.3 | 38.9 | 42.1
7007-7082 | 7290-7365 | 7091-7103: 1.4 angstrom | 41.3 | 36.3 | 40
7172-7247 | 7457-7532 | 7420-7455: 7.6 angstrom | 39.6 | 40.6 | 54.8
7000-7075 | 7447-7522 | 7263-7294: 5.8 angstrom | 41.6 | 37.9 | 50.8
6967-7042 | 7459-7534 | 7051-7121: 9.7 angstrom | 41.2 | 37.5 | 55.5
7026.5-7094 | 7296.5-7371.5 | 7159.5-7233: 1.0 angstrom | 39.6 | 39.4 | 40.3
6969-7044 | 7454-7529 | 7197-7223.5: 4.2 angstrom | 41.2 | 39.1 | 53.6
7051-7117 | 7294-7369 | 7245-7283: 1.5 angstrom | 37.3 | 37.9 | 40.2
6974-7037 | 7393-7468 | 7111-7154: 3.6 angstrom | 41.3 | 37.9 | 41.7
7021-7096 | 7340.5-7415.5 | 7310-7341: 1.1 angstrom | 39.7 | 40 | 41.8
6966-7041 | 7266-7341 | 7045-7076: -0.5 angstrom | 41.3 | 41.4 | 38.9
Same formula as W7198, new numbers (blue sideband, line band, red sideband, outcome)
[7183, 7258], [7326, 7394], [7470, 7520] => 0.13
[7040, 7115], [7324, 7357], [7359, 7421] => 0.04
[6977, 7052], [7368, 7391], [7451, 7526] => 0.19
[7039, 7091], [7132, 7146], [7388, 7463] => 0.06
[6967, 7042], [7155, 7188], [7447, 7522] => 0.13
